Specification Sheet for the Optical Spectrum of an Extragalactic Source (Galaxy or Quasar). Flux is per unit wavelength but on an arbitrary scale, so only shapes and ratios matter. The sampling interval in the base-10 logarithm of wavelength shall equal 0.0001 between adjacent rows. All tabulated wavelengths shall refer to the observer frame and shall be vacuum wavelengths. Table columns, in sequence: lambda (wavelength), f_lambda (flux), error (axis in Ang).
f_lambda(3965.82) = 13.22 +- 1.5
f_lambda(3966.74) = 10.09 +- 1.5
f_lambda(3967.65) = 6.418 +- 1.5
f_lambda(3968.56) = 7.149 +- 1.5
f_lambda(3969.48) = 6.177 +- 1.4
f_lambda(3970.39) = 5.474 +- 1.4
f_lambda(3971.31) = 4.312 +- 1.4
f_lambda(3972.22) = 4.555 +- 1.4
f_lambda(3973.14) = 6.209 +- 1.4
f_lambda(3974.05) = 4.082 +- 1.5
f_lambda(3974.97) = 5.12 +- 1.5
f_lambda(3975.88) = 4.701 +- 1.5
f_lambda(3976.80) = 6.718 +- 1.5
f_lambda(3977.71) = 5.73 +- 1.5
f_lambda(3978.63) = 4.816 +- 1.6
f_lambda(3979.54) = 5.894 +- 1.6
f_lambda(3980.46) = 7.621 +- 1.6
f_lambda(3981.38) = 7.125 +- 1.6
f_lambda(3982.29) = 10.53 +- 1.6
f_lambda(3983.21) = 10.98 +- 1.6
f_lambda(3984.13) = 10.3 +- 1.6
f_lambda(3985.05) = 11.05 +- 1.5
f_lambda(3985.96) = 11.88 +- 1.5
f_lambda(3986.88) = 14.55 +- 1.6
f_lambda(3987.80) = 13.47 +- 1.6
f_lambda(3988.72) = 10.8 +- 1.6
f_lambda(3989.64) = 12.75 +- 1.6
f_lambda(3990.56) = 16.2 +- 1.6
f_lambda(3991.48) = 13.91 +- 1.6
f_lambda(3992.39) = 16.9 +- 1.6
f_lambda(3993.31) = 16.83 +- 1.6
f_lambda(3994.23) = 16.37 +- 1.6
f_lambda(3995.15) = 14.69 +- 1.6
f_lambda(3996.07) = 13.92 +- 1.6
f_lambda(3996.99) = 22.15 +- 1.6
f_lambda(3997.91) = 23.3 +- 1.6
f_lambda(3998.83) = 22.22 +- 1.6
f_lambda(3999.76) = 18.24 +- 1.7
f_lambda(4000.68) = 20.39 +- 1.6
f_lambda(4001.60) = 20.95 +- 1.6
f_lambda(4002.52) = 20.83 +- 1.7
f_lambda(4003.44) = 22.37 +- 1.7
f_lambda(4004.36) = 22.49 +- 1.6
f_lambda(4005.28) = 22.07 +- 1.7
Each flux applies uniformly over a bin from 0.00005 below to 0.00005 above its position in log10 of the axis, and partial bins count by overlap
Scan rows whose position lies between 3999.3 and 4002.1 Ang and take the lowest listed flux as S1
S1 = 18.24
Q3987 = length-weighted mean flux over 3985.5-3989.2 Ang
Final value 12.7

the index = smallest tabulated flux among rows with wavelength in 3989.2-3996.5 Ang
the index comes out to 12.75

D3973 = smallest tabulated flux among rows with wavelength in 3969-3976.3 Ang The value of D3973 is 4.082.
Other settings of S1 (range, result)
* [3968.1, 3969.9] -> 6.177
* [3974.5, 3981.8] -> 4.701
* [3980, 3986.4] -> 7.125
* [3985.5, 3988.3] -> 11.88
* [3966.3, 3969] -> 6.418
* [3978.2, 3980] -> 4.816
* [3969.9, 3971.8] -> 4.312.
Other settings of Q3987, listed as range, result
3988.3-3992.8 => 14.1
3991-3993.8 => 15.9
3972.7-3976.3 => 5.03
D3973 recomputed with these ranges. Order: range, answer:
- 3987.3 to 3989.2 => 10.8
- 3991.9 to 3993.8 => 16.83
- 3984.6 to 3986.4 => 11.05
